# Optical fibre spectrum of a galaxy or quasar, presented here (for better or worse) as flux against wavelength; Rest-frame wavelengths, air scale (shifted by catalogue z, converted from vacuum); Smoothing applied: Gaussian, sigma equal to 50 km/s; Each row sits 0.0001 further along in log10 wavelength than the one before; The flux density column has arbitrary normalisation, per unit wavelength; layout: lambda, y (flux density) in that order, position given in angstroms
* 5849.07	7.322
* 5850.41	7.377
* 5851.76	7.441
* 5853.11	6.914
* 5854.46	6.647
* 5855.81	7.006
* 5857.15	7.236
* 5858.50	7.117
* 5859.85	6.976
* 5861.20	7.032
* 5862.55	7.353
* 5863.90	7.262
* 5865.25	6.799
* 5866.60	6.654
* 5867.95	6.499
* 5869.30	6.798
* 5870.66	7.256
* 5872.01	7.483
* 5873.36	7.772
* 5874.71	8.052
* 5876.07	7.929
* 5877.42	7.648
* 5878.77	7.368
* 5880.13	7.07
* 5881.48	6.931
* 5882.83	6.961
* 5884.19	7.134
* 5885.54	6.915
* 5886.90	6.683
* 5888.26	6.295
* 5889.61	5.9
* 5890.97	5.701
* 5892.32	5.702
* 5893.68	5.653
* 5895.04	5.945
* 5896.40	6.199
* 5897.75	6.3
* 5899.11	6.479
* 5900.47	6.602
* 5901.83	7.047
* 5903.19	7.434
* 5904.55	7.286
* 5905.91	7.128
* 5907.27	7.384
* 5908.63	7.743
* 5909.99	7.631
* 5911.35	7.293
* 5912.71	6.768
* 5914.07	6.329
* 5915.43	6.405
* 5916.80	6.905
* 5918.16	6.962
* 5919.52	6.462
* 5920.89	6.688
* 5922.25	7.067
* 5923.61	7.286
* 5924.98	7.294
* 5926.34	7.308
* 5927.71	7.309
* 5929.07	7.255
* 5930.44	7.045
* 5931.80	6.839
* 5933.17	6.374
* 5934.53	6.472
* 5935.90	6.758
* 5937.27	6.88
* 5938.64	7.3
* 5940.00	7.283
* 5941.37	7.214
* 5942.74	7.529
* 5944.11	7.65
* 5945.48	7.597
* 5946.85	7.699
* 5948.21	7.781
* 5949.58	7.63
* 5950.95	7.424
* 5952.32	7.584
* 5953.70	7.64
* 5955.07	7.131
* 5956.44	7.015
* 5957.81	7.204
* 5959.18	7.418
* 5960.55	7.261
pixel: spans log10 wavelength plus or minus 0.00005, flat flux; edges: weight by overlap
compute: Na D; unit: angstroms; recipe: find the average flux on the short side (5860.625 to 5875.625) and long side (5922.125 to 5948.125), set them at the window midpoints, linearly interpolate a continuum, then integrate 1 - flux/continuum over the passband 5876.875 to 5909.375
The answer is 2.1 angstroms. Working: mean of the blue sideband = 7.19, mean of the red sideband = 7.18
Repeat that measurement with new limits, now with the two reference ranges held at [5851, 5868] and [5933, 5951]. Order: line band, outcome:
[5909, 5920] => 0.5 angstroms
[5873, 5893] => 0.5 angstroms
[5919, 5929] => 0.2 angstroms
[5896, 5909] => 0.4 angstroms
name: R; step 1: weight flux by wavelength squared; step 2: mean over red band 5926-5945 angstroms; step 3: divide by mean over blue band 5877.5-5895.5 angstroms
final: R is 1.10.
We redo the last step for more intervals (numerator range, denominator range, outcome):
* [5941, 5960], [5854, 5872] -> 1.10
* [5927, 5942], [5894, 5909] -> 1.03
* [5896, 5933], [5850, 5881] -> 0.99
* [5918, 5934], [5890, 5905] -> 1.11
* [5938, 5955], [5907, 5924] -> 1.09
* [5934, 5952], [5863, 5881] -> 1.03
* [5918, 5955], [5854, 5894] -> 1.06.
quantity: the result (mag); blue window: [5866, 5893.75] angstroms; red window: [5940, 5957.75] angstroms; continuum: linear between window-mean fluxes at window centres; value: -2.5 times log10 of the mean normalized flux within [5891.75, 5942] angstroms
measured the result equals 0.05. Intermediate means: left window 6.9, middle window 6.87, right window 7.47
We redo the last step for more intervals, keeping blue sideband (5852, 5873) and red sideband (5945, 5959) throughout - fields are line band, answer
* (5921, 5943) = 0.05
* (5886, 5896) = 0.19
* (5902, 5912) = -0.02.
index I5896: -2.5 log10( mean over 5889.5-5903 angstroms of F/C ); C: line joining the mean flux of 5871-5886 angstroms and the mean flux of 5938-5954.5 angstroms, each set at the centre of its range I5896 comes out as 0.19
